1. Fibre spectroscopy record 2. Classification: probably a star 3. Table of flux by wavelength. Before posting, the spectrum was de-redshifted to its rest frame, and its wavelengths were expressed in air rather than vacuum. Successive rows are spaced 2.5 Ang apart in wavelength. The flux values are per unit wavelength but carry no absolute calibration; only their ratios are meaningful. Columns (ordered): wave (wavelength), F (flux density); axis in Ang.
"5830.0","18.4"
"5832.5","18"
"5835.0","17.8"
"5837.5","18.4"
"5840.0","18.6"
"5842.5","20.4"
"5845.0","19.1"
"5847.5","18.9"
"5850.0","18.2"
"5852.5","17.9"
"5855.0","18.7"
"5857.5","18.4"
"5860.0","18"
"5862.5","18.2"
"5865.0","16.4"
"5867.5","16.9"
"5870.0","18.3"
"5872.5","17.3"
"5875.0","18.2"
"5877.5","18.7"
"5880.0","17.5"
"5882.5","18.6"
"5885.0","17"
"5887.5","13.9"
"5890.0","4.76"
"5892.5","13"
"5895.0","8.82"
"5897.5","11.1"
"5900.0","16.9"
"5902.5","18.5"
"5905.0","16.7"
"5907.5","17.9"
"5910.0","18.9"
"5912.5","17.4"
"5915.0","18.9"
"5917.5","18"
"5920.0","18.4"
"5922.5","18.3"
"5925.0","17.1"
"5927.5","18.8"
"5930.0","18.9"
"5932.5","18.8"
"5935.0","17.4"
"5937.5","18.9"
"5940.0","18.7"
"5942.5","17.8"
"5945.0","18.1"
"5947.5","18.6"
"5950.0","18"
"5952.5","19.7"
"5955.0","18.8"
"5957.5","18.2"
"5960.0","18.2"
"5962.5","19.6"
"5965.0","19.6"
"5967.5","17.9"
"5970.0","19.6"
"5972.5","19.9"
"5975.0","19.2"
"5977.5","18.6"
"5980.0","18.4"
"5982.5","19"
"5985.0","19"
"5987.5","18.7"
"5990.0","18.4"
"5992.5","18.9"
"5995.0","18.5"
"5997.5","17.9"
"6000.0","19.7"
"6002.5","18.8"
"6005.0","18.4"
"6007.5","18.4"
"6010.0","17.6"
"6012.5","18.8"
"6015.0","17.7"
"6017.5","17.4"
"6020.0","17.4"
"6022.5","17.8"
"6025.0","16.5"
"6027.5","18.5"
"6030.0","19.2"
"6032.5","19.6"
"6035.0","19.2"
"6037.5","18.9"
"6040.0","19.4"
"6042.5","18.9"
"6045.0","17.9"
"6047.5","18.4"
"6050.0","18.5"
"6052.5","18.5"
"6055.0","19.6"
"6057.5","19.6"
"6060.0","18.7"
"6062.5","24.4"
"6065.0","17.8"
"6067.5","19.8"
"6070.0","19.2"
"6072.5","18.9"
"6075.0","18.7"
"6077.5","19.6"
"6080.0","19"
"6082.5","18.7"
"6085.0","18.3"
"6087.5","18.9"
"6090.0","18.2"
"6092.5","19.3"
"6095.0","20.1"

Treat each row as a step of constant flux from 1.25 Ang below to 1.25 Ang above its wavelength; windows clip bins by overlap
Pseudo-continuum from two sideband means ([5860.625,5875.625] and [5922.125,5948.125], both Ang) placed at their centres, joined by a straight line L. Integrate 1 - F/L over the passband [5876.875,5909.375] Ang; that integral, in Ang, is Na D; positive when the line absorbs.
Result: 5.4 Ang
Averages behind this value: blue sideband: 17.5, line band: 14.9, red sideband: 18.3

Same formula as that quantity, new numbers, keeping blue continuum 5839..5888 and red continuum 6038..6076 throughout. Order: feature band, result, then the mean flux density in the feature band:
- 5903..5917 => 0.2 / 18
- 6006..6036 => 1.3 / 18.2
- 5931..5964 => 0.0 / 18.5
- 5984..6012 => 0.4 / 18.6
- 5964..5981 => -0.3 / 19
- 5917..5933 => 0.1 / 18.3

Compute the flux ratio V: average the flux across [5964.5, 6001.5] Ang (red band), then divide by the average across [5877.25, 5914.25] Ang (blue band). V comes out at 1.24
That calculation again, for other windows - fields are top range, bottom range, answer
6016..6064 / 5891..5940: 1.11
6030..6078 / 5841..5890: 1.09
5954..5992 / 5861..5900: 1.23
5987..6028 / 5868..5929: 1.11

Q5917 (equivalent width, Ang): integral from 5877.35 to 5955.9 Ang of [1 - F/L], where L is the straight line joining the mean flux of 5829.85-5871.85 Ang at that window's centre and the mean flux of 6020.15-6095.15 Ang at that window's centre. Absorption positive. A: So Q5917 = 6.6 Ang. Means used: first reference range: 18.3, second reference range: 19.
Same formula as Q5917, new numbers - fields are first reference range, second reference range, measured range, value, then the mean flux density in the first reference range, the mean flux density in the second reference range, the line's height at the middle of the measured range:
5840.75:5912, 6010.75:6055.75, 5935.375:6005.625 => -3.96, 16.7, 18.4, 17.7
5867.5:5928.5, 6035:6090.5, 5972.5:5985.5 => -0.89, 16.4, 19.1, 17.7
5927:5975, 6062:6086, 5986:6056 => 2.09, 18.7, 19.3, 19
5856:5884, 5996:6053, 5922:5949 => -0.32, 17.9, 18.4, 18.1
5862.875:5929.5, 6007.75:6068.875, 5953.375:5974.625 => -1.76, 16.4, 18.7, 17.5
